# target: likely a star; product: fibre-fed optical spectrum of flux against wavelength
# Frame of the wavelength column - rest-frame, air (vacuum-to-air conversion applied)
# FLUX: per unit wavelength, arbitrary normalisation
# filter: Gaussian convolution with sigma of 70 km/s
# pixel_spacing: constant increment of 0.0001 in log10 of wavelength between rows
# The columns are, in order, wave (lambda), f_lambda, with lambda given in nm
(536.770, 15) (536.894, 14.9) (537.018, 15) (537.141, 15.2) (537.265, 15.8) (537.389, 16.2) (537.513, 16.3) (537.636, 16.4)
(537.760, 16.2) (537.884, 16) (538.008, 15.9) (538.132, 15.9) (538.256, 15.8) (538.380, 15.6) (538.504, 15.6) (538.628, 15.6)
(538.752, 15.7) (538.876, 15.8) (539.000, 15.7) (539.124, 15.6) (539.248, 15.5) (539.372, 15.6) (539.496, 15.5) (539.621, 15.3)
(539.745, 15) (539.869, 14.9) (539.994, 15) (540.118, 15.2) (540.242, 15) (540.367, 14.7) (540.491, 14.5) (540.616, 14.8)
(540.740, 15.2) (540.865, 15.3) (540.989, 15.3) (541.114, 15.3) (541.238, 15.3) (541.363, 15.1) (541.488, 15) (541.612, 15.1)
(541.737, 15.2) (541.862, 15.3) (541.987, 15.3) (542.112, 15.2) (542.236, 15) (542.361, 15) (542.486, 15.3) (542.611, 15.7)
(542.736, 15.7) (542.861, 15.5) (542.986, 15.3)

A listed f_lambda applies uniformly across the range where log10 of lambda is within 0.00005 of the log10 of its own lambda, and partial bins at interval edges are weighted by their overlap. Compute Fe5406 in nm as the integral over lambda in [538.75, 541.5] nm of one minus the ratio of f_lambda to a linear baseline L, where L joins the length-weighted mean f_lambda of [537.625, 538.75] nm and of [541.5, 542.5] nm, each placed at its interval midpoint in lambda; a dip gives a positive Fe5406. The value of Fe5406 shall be 0.05 nm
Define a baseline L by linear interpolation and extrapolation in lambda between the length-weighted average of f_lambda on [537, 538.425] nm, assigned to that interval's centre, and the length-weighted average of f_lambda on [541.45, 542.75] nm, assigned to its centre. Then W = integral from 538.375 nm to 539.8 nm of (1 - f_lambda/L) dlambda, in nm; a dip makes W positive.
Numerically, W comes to 0.01 nm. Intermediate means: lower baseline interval 15.9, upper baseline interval 15.2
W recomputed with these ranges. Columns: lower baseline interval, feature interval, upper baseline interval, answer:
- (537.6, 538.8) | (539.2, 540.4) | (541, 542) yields 0.027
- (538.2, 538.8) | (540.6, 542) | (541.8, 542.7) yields 0.016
